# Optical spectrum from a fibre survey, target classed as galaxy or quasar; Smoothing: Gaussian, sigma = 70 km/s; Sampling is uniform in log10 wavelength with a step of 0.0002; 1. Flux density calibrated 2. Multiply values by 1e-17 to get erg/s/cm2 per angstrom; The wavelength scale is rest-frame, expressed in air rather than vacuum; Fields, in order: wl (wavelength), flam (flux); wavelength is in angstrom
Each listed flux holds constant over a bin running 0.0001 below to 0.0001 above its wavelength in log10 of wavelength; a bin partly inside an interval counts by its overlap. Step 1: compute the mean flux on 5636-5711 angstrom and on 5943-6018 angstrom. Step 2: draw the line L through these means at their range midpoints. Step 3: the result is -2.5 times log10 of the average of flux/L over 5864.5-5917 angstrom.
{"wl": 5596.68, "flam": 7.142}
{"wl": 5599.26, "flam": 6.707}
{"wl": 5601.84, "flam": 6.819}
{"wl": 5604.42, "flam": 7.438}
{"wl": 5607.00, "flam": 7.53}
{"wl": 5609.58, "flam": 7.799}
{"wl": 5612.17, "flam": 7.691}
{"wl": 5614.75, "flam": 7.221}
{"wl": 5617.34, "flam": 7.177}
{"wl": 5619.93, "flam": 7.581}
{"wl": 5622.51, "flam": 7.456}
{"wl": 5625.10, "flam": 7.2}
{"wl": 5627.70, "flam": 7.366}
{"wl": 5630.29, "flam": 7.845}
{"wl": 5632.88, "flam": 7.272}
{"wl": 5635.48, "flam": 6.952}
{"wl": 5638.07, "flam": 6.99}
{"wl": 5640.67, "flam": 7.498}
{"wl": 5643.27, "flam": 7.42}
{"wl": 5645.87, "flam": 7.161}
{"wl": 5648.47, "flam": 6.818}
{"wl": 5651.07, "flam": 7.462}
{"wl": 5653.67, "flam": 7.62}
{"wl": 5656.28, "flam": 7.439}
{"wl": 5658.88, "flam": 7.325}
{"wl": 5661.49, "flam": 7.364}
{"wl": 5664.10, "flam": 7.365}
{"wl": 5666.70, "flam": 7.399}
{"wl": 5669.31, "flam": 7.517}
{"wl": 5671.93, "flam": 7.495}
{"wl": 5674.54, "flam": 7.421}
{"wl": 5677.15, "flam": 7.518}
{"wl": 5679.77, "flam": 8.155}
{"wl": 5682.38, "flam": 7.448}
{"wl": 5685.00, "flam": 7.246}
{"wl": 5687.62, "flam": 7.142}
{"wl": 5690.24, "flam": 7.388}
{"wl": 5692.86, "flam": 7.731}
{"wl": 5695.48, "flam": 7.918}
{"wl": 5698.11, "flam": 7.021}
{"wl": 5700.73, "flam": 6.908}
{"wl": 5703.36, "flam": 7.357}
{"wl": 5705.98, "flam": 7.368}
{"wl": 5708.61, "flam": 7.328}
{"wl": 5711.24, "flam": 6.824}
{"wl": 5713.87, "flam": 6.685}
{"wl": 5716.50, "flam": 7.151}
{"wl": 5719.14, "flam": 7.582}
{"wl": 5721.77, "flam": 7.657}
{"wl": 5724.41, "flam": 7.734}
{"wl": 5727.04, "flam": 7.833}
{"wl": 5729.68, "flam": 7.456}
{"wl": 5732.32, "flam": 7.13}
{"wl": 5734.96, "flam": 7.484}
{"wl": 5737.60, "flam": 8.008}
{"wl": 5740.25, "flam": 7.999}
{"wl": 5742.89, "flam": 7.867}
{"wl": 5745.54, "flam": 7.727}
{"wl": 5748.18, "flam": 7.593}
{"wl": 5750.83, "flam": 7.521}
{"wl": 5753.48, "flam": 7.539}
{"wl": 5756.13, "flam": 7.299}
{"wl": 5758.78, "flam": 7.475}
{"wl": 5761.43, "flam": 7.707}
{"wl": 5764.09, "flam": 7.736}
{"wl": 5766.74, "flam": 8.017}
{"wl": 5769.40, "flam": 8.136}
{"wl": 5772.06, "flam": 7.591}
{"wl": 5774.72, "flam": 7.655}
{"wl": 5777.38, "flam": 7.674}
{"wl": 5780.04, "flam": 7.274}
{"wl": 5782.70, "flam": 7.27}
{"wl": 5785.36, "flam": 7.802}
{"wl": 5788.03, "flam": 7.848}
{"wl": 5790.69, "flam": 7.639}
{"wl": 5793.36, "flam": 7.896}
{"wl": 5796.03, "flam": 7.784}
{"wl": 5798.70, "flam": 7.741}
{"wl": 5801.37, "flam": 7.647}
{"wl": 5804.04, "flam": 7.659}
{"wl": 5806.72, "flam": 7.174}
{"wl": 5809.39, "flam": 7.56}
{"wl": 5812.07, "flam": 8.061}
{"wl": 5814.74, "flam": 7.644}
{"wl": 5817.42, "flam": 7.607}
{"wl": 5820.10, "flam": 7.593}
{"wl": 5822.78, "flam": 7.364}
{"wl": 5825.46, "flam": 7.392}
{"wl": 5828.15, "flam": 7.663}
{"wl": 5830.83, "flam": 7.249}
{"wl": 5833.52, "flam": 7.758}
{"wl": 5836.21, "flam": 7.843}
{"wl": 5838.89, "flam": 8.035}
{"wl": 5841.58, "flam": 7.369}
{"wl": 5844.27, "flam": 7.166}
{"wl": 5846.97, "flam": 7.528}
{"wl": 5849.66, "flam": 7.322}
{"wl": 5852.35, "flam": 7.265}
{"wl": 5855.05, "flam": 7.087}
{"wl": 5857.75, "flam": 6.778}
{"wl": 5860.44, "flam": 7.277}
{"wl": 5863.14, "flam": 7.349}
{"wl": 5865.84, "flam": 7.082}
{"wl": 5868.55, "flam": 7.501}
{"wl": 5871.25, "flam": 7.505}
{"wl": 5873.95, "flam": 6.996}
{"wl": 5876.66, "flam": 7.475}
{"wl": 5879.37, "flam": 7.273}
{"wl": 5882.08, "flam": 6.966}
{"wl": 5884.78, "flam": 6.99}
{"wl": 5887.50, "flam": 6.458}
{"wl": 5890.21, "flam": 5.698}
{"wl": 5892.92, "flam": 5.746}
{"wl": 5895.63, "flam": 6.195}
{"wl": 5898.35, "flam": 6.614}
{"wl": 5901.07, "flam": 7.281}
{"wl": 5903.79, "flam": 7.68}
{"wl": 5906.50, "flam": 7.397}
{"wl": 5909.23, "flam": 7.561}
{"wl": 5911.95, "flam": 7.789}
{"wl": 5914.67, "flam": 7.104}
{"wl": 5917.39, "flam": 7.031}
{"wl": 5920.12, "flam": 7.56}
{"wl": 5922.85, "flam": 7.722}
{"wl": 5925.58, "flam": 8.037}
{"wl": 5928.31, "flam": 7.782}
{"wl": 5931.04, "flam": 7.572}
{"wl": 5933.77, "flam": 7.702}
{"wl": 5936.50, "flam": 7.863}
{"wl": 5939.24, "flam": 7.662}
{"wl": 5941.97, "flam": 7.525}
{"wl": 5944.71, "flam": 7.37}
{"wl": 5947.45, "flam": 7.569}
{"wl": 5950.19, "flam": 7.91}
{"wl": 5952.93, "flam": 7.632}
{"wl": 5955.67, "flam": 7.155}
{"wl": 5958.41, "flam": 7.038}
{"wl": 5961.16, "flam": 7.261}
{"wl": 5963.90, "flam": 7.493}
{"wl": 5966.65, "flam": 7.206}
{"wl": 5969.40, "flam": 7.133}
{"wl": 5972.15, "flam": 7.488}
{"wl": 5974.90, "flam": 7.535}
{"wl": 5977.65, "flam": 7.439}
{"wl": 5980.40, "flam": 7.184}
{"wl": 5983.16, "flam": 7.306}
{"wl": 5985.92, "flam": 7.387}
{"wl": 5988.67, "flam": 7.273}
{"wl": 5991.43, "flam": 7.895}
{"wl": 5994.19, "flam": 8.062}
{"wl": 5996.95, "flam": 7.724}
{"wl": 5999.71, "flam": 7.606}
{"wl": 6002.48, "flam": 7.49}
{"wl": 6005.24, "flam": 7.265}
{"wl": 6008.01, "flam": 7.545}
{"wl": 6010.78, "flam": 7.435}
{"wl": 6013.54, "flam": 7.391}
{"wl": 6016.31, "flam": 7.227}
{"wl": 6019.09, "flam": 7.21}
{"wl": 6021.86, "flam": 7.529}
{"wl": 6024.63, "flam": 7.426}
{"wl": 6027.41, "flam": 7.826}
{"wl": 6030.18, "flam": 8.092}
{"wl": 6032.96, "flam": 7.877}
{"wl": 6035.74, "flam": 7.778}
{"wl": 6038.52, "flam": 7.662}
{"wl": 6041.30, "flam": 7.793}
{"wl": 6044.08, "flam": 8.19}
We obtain 0.06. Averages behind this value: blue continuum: 7.37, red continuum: 7.44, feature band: 7.02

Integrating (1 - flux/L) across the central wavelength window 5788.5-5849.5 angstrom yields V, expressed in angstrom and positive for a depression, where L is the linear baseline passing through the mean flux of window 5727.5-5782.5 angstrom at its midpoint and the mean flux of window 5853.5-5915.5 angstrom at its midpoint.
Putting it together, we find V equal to -2.2 angstrom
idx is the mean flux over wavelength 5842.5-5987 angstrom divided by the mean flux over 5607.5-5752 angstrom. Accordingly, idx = 0.98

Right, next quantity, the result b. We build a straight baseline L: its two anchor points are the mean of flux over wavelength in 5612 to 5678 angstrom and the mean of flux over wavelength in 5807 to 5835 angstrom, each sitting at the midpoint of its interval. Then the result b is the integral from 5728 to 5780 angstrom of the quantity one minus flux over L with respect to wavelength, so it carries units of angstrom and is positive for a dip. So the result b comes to -1.1 angstrom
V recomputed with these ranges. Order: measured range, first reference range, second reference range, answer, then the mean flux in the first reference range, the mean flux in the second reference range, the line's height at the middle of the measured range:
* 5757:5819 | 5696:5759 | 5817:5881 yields -2.16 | 7.45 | 7.39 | 7.42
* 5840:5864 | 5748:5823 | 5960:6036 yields 1.12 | 7.64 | 7.5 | 7.6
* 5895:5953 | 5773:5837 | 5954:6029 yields 0.03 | 7.61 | 7.43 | 7.5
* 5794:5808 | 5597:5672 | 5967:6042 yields -0.36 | 7.34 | 7.53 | 7.43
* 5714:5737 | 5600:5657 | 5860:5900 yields -1.02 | 7.34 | 6.87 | 7.16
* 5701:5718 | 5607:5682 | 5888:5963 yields 0.64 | 7.41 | 7.31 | 7.39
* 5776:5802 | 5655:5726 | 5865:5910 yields -1.76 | 7.39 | 6.96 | 7.17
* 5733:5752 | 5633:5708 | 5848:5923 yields -1.17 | 7.37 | 7.09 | 7.28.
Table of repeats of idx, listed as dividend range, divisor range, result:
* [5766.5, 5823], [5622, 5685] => 1.04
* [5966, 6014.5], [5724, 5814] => 0.97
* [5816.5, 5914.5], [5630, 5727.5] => 0.98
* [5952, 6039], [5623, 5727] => 1.02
